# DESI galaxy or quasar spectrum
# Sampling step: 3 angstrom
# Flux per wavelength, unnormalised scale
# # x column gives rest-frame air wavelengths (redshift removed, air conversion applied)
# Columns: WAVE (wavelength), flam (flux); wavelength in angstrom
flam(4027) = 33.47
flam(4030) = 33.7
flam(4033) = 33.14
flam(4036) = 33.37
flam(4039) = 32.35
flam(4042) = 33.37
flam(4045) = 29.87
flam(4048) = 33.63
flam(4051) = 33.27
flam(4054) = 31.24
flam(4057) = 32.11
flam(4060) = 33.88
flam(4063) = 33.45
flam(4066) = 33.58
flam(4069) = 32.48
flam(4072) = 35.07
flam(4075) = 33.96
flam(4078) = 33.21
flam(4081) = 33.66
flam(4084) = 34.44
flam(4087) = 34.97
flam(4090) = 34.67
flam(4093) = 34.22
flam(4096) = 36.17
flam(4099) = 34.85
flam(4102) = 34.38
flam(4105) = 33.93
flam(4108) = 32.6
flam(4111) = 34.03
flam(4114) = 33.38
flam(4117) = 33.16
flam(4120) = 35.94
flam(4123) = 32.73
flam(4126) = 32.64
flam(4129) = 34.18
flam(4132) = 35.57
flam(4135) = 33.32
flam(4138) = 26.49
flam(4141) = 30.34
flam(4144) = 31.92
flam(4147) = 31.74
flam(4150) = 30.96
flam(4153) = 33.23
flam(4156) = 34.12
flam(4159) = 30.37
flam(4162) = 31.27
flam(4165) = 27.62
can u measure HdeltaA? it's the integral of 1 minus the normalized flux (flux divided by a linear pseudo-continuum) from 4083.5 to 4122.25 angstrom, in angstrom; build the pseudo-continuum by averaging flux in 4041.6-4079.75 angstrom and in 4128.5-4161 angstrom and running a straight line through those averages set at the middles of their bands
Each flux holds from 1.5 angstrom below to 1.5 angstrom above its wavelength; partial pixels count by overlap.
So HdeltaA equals -2.22 angstrom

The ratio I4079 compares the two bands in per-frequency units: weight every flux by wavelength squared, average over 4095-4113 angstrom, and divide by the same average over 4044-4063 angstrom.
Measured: 1.1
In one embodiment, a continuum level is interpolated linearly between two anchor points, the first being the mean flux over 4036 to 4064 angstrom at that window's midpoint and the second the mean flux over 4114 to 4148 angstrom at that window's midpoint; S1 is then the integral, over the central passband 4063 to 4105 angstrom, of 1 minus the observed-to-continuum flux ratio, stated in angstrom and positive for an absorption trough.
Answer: -2.1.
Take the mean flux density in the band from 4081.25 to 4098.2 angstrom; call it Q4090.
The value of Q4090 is 34.8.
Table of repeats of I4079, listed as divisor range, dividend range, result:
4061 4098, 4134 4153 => 0.93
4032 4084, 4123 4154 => 1.01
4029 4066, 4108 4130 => 1.06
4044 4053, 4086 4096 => 1.10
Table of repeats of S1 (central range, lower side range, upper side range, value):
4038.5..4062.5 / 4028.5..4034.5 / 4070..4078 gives 0.9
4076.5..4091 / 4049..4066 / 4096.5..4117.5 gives -0.3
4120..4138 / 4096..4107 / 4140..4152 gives -0.4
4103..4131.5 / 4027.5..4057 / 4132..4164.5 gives -1.7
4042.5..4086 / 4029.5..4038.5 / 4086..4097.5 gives 1.3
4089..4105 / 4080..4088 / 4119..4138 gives -0.3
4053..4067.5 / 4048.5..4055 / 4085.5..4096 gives 0.1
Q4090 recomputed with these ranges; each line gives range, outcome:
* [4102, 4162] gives 32.7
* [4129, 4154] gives 31.8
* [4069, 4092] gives 34.2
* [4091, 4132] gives 34.1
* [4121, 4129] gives 33.2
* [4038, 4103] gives 33.6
